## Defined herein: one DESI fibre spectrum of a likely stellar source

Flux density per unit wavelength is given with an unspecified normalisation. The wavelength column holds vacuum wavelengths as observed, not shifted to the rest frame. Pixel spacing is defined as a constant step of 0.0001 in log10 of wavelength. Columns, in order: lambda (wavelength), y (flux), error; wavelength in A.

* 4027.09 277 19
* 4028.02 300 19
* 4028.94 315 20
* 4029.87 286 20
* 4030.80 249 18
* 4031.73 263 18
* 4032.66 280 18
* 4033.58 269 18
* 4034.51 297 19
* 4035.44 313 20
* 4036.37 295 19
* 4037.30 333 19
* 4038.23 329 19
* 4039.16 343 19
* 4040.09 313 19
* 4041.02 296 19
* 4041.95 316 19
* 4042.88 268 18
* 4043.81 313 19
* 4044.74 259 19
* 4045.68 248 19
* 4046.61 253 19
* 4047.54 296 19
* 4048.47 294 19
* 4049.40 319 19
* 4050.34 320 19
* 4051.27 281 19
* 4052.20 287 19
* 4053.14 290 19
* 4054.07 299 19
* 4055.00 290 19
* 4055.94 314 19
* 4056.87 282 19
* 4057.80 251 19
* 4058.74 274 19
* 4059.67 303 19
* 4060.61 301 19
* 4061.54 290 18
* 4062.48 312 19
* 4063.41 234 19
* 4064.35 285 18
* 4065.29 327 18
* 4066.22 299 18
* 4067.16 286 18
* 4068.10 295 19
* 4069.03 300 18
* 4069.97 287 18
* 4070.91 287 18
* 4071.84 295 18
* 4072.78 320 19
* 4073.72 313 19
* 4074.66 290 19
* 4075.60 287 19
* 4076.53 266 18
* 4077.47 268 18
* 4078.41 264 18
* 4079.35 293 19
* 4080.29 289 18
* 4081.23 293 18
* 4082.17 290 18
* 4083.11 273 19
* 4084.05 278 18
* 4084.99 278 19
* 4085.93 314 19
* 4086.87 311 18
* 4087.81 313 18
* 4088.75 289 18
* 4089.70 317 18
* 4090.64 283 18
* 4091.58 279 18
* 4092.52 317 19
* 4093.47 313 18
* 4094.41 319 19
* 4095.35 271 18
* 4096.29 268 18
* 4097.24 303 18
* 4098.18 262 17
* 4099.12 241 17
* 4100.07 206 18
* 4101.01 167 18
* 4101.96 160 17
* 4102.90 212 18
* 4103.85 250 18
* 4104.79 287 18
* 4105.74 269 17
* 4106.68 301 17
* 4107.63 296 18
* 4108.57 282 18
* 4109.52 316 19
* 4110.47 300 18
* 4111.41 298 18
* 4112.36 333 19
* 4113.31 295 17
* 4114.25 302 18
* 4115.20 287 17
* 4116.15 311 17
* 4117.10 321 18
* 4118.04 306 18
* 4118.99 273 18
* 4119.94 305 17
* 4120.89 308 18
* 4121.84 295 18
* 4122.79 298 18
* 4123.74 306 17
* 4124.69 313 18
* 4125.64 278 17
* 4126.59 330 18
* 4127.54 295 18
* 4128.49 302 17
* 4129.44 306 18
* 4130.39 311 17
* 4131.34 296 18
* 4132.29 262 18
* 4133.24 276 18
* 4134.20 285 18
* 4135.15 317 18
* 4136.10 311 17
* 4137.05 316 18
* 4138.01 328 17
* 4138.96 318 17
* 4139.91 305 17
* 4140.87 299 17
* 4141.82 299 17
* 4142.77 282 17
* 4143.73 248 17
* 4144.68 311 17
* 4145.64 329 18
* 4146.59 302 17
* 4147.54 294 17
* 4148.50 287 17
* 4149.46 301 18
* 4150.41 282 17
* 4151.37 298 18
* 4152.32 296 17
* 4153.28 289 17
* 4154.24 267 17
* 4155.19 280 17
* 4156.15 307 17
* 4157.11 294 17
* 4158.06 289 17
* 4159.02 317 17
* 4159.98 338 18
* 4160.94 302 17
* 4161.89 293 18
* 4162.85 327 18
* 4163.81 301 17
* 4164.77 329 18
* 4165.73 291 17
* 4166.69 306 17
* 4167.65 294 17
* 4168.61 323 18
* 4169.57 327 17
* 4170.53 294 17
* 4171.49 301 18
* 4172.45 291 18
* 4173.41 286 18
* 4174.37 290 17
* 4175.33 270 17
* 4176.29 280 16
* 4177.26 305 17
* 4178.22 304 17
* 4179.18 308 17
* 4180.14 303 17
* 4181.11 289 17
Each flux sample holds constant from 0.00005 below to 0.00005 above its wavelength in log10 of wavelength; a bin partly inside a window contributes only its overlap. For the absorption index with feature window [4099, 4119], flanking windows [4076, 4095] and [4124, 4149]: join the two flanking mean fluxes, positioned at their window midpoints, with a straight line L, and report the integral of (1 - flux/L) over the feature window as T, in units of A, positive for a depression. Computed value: 1.5 A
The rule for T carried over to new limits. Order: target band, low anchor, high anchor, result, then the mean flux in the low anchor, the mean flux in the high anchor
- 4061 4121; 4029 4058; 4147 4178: 1.9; 293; 298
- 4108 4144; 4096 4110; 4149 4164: -3.6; 254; 299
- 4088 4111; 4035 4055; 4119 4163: 2.1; 298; 299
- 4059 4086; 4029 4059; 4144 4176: 0.4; 292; 300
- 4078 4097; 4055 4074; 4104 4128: 0.2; 292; 300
